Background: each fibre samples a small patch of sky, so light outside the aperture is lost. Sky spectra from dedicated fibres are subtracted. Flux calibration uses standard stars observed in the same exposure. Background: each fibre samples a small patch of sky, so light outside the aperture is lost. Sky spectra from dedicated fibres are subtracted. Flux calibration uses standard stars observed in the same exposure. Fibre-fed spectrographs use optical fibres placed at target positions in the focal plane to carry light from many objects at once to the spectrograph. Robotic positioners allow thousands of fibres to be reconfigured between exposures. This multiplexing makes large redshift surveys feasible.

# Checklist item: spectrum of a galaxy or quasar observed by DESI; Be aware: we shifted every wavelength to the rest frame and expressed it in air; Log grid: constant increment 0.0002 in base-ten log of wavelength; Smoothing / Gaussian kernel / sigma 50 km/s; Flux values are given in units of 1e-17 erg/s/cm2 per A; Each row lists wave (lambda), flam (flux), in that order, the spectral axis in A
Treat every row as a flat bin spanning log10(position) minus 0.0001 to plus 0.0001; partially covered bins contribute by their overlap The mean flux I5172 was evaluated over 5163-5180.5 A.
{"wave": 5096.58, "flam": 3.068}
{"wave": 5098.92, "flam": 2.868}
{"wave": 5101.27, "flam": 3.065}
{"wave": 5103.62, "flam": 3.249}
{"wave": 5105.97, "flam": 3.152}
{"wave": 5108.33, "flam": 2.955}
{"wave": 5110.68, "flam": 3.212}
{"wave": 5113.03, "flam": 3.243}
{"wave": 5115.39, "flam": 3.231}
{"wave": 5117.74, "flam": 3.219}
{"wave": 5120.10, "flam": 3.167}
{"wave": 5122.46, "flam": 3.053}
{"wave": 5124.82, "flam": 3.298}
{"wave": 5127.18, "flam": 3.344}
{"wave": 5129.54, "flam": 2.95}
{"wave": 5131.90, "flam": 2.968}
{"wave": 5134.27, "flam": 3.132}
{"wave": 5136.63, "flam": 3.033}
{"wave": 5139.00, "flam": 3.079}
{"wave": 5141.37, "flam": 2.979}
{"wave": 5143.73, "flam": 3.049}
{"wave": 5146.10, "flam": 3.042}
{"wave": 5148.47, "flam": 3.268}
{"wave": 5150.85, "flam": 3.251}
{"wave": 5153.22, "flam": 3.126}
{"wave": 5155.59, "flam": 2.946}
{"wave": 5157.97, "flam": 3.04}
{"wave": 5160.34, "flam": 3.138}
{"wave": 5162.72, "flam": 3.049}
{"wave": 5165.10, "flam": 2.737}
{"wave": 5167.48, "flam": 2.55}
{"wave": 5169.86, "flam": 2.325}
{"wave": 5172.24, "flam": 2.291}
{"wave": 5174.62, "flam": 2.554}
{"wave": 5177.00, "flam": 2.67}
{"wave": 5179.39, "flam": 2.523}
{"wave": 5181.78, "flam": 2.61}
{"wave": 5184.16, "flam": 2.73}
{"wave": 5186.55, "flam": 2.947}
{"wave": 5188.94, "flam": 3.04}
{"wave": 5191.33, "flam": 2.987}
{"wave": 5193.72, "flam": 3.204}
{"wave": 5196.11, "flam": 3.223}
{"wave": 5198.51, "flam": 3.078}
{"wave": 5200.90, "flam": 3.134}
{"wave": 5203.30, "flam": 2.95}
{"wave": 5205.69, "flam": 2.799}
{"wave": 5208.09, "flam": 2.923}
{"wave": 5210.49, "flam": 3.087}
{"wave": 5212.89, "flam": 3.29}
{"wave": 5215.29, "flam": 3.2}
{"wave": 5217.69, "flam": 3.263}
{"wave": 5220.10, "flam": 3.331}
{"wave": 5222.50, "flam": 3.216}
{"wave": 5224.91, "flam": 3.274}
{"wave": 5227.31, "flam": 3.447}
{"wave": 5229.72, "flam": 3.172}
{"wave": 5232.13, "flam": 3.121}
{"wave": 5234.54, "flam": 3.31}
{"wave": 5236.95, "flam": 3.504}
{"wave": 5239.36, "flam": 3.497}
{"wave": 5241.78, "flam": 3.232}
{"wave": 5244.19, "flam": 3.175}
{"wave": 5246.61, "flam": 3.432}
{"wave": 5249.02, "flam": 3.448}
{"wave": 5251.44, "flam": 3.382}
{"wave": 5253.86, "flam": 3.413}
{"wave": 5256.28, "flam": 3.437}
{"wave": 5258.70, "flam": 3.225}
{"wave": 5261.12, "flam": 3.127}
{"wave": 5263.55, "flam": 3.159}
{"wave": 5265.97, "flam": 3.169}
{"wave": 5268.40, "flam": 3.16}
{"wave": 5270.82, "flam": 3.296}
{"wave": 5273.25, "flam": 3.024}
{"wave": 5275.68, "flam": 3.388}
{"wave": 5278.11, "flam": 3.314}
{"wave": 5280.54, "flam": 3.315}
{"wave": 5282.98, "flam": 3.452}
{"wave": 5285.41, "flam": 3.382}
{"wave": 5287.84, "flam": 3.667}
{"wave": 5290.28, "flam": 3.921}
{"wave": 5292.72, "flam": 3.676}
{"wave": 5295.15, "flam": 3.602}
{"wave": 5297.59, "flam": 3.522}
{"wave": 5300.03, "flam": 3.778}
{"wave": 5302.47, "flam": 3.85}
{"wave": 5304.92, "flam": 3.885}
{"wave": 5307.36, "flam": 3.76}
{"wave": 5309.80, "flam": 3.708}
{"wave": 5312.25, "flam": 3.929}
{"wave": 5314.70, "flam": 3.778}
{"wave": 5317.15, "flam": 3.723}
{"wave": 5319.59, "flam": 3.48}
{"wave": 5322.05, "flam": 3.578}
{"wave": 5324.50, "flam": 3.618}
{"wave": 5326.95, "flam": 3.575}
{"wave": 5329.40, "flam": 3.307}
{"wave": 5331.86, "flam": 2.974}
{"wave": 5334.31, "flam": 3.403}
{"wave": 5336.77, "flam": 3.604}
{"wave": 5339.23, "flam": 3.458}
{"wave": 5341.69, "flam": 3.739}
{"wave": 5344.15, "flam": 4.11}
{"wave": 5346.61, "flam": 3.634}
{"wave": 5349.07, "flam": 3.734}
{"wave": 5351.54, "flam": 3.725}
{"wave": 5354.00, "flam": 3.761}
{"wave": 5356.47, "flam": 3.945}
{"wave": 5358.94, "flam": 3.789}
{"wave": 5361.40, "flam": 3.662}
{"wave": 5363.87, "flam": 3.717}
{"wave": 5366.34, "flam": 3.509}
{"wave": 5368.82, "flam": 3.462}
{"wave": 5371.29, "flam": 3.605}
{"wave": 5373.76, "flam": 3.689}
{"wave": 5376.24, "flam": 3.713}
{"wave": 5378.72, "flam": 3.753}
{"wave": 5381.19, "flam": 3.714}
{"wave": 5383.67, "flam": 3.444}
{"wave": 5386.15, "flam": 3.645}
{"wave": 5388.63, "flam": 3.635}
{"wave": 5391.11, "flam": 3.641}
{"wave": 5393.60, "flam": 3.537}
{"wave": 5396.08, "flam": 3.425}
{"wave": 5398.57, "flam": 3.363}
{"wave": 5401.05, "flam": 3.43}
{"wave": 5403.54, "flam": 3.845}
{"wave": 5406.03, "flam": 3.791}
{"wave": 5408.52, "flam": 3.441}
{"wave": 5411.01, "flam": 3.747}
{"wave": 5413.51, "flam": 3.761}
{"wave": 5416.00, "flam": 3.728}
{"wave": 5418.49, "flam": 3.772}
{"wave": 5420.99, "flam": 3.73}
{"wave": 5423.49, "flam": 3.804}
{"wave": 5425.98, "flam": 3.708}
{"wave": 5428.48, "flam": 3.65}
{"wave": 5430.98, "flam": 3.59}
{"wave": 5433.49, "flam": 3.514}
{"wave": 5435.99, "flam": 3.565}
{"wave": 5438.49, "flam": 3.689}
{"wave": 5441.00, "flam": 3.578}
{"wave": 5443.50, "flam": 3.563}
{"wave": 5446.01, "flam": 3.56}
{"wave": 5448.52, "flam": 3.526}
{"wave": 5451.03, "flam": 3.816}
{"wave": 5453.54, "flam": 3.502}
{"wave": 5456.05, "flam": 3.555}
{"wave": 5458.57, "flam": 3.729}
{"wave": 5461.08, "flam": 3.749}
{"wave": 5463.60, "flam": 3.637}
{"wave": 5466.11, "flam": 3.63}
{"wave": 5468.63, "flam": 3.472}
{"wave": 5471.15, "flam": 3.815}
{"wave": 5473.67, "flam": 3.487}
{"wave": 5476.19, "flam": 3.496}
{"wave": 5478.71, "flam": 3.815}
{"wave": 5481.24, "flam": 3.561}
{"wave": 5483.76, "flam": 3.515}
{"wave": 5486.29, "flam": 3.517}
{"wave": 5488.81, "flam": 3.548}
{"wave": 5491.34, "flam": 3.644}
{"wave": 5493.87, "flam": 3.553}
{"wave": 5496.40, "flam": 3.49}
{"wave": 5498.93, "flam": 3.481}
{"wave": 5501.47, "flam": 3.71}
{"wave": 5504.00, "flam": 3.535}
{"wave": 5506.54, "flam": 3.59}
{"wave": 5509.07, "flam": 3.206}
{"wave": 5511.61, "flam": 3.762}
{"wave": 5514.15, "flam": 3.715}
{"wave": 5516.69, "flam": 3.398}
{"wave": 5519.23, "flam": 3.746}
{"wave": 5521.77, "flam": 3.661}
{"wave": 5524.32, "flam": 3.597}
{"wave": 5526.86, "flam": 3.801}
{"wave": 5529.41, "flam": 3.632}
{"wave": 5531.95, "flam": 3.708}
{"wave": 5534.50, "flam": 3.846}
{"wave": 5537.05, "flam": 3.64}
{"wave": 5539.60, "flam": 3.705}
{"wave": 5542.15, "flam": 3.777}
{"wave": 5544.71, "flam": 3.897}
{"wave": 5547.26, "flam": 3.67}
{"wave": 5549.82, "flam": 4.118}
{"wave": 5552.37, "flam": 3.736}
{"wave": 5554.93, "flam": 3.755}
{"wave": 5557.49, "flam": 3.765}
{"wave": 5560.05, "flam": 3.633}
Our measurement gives 2.55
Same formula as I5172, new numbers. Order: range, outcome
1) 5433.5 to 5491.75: 3.61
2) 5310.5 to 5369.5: 3.64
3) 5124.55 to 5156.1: 3.1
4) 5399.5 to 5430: 3.7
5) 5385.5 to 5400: 3.54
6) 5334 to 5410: 3.65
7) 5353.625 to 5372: 3.68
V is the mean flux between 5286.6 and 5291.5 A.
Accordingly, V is 3.79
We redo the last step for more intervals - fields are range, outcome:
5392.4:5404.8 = 3.52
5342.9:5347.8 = 3.88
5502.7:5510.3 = 3.45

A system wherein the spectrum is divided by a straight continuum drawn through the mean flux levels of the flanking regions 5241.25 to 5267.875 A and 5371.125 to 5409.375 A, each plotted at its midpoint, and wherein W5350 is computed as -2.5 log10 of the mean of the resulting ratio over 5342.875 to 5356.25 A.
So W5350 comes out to -0.09 mag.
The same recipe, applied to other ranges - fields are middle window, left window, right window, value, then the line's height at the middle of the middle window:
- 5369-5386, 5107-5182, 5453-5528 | -0.08 mag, 3.39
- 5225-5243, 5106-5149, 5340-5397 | 0.01 mag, 3.37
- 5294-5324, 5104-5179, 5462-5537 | -0.13 mag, 3.28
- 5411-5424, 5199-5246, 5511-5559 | -0.07 mag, 3.54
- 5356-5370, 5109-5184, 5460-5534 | -0.09 mag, 3.36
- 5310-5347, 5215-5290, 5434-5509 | -0.06 mag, 3.41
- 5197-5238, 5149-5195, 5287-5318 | -0.01 mag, 3.15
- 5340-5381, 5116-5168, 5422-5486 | -0.08 mag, 3.46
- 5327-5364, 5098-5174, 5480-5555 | -0.08 mag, 3.37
